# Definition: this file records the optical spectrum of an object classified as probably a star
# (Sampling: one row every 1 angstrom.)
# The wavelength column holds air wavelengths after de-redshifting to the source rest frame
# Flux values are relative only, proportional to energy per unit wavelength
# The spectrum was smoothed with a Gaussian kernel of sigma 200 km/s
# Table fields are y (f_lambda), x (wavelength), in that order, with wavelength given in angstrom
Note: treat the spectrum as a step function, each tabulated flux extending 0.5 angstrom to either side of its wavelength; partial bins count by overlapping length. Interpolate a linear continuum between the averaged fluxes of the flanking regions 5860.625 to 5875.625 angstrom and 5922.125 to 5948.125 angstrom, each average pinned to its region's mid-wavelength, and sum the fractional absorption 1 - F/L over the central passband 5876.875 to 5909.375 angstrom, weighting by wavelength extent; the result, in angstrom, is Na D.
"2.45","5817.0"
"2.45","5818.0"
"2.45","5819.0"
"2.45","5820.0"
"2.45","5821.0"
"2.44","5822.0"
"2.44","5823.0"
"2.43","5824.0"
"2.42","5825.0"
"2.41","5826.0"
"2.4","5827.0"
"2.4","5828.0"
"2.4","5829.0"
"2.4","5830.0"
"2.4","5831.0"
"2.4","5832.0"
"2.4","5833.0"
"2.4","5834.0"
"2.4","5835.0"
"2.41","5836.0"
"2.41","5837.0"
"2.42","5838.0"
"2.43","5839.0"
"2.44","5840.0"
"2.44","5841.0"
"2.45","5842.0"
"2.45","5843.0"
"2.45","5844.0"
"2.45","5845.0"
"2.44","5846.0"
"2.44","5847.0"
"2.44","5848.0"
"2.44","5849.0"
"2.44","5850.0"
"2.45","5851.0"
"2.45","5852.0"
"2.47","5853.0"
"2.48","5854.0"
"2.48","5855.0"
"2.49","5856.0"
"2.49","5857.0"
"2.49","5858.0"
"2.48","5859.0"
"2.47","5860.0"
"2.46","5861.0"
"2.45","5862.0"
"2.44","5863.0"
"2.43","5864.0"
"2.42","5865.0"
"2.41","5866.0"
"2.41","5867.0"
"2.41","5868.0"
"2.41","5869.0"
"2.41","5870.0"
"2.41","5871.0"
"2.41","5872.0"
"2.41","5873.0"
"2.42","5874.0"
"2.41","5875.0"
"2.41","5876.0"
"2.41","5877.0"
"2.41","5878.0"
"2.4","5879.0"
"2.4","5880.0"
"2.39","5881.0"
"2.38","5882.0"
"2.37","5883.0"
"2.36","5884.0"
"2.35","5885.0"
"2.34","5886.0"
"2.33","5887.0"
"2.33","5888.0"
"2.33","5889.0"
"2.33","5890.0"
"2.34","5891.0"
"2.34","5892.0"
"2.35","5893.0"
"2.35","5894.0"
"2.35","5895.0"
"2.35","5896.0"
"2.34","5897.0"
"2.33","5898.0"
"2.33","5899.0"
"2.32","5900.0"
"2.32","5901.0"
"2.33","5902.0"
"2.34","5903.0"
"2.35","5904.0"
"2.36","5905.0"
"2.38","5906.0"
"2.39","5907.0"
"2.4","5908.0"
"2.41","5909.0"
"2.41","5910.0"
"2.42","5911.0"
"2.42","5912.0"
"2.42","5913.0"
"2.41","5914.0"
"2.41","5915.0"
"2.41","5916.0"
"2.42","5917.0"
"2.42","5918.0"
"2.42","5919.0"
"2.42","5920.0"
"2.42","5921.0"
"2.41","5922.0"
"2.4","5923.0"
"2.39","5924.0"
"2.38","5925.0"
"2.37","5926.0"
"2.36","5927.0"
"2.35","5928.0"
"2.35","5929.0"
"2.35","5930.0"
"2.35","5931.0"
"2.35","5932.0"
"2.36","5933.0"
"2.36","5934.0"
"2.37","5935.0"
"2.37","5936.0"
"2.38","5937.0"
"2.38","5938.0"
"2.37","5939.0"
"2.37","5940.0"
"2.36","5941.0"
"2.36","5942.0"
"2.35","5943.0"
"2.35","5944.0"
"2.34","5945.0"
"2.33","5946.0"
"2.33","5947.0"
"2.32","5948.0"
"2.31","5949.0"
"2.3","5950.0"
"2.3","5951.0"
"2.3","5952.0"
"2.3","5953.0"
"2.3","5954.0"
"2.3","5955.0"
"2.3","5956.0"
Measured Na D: 0.6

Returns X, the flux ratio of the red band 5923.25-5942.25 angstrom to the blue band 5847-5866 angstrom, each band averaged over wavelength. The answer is 0.96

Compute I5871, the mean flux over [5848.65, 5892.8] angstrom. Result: 2.41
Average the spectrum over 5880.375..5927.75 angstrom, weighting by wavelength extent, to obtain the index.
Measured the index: 2.37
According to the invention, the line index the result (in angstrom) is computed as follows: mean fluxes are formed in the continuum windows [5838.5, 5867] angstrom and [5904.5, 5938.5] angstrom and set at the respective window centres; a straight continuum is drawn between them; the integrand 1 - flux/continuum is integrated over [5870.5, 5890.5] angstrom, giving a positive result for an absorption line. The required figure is 0.4 angstrom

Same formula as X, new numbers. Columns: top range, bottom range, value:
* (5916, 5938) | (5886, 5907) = 1.02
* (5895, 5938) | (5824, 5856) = 0.98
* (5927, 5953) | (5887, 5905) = 1.00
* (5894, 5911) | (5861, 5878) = 0.98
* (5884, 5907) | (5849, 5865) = 0.95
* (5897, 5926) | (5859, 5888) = 0.99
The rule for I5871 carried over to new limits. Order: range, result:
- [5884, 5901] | 2.34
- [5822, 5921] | 2.41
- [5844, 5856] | 2.45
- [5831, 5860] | 2.44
